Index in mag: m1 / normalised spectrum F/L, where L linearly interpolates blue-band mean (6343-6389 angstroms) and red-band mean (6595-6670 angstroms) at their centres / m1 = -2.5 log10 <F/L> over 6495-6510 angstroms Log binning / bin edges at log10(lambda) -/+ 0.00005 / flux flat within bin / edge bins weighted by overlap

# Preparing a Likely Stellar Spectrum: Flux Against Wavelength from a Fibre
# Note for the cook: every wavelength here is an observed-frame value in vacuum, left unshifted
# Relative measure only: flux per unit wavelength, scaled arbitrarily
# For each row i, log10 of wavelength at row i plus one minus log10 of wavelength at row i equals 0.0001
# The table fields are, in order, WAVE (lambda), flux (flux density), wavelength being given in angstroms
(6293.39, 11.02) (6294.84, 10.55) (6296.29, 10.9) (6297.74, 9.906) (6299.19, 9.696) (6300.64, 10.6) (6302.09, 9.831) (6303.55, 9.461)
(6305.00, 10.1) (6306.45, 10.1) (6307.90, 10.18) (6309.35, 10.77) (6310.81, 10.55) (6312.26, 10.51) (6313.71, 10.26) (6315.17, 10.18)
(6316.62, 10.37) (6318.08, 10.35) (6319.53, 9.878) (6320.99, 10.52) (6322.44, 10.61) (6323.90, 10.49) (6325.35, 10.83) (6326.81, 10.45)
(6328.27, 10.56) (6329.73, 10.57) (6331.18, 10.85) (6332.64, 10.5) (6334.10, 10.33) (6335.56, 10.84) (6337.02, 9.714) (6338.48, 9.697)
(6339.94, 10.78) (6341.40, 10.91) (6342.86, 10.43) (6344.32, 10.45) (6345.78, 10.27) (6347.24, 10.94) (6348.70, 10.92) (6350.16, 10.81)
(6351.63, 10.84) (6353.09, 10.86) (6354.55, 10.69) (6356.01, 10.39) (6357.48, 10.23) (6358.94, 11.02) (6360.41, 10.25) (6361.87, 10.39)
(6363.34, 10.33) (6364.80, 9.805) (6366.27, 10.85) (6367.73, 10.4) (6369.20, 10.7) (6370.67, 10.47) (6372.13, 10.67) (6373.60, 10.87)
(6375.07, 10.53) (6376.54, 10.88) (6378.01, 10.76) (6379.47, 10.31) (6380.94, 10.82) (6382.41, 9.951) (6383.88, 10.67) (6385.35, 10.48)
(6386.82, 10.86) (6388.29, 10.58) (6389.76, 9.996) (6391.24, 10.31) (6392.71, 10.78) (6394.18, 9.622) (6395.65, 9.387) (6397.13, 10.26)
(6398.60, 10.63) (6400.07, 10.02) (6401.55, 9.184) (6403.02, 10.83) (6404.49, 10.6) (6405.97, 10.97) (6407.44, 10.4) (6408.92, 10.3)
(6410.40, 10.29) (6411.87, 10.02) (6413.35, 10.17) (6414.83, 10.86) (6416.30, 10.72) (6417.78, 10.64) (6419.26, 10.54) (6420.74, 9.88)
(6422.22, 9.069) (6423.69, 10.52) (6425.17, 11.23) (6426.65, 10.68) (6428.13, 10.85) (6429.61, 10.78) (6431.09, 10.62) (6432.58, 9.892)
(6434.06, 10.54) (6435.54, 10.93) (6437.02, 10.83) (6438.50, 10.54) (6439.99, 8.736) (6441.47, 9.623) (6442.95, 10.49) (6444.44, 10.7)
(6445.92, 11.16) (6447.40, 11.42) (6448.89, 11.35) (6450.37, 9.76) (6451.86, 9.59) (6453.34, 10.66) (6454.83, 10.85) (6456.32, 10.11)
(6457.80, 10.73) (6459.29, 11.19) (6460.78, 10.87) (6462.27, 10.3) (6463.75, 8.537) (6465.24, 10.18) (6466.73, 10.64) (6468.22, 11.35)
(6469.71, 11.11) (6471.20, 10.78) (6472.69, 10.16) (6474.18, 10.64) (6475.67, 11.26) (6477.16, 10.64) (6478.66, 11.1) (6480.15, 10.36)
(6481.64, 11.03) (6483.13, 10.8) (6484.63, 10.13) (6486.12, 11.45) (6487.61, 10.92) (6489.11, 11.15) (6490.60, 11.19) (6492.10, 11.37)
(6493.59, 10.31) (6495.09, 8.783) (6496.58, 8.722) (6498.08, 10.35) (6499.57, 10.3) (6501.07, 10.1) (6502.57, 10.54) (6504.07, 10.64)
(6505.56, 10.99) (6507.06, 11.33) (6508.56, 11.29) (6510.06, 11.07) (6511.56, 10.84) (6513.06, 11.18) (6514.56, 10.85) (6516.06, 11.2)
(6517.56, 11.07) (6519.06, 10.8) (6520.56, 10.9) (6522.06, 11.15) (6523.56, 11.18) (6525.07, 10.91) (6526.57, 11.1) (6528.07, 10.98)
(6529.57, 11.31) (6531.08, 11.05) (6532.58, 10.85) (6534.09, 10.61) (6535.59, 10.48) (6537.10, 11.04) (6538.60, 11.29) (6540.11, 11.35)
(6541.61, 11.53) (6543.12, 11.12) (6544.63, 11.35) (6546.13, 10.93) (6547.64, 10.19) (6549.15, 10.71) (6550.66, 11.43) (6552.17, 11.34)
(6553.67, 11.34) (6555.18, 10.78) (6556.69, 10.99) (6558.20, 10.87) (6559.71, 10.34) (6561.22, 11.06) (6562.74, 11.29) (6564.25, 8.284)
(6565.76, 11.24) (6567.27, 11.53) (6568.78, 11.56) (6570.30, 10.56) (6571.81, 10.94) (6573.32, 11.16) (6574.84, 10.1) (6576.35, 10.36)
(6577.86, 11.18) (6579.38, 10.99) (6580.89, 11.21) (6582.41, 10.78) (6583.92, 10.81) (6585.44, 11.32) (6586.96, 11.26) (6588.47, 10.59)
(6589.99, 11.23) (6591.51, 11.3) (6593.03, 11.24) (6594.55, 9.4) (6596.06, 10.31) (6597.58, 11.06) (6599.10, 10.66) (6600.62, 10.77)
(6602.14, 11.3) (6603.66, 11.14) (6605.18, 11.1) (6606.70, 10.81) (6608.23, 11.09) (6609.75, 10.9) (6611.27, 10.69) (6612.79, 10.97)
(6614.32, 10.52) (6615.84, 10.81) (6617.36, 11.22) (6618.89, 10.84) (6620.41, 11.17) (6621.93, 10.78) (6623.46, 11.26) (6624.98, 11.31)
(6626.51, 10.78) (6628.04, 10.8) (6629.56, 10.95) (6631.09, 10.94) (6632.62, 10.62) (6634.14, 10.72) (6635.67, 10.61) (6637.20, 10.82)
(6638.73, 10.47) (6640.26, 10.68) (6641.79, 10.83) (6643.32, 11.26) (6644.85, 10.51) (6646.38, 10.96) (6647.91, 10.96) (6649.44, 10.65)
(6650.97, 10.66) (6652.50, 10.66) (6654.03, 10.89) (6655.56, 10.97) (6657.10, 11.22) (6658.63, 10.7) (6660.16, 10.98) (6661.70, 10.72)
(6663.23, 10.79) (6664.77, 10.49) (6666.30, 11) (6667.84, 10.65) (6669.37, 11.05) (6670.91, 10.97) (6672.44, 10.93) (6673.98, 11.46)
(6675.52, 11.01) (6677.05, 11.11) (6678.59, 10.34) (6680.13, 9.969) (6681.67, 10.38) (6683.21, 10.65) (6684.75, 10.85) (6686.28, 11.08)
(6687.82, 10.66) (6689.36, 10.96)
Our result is 0.03 mag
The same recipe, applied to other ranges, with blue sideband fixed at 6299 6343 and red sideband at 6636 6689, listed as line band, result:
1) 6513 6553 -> -0.040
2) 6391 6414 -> 0.024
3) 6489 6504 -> 0.034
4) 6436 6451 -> 0.004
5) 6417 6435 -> 0.006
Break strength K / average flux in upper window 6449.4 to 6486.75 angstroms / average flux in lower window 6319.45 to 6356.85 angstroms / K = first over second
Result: 1.0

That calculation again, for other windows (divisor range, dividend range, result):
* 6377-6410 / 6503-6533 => 1.07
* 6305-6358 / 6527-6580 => 1.04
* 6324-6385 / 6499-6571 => 1.04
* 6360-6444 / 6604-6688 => 1.04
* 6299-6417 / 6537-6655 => 1.04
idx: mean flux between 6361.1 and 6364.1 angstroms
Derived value 10.4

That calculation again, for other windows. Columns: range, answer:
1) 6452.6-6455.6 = 10.7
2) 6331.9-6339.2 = 10.2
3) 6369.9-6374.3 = 10.7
